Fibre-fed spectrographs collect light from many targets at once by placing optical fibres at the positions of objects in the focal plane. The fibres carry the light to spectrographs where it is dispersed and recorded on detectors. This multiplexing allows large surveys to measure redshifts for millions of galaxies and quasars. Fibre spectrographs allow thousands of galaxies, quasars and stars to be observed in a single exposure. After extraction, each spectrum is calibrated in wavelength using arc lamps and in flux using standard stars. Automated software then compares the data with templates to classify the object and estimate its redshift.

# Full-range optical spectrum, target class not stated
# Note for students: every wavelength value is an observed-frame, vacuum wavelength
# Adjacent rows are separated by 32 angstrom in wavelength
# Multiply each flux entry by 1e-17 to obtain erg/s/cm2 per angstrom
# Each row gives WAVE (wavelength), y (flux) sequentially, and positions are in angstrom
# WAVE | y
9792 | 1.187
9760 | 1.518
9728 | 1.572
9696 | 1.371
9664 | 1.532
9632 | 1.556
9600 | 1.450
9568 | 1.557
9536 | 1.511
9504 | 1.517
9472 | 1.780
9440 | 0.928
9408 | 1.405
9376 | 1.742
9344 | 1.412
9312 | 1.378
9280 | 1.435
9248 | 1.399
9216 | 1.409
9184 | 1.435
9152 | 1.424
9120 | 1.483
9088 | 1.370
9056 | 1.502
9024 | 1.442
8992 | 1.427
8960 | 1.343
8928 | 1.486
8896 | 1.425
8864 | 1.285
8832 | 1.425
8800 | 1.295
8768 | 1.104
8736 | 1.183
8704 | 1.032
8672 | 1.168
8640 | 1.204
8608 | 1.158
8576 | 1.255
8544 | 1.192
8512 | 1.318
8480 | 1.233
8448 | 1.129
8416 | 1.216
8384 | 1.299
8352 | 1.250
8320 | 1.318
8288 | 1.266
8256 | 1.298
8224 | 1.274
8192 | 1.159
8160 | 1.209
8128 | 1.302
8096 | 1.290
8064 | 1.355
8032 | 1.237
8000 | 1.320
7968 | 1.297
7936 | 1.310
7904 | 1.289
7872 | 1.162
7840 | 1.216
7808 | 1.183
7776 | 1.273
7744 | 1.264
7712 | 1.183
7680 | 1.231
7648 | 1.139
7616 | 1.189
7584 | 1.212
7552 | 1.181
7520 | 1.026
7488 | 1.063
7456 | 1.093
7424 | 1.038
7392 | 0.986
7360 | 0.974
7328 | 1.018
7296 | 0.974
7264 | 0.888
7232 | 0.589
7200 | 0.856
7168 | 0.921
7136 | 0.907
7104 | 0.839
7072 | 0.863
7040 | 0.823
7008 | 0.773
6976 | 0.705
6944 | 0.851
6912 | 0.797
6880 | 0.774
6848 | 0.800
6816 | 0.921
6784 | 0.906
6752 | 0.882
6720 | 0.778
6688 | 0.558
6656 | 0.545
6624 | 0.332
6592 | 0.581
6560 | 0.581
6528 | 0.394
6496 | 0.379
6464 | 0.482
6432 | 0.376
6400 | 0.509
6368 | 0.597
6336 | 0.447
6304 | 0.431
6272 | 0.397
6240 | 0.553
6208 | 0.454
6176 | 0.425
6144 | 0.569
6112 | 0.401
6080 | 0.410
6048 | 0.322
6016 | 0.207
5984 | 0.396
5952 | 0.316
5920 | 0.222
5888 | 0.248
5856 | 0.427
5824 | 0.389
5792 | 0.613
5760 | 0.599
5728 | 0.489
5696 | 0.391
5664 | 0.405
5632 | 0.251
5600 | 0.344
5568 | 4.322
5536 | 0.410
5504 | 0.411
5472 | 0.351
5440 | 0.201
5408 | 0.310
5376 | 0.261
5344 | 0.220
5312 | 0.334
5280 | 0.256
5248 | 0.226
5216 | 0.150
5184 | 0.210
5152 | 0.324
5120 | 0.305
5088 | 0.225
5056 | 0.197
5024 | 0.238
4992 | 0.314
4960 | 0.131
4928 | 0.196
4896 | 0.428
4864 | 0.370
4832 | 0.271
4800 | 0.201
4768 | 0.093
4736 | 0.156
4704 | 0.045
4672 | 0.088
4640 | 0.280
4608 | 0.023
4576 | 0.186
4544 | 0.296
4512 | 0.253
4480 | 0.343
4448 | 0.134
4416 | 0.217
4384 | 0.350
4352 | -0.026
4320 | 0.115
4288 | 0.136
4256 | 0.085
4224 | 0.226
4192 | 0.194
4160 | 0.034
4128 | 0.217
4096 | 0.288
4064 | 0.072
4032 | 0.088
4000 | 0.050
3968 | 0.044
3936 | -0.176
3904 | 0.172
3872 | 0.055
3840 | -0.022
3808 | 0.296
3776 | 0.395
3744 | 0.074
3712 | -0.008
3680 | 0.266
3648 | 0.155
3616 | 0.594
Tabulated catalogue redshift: 0.681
